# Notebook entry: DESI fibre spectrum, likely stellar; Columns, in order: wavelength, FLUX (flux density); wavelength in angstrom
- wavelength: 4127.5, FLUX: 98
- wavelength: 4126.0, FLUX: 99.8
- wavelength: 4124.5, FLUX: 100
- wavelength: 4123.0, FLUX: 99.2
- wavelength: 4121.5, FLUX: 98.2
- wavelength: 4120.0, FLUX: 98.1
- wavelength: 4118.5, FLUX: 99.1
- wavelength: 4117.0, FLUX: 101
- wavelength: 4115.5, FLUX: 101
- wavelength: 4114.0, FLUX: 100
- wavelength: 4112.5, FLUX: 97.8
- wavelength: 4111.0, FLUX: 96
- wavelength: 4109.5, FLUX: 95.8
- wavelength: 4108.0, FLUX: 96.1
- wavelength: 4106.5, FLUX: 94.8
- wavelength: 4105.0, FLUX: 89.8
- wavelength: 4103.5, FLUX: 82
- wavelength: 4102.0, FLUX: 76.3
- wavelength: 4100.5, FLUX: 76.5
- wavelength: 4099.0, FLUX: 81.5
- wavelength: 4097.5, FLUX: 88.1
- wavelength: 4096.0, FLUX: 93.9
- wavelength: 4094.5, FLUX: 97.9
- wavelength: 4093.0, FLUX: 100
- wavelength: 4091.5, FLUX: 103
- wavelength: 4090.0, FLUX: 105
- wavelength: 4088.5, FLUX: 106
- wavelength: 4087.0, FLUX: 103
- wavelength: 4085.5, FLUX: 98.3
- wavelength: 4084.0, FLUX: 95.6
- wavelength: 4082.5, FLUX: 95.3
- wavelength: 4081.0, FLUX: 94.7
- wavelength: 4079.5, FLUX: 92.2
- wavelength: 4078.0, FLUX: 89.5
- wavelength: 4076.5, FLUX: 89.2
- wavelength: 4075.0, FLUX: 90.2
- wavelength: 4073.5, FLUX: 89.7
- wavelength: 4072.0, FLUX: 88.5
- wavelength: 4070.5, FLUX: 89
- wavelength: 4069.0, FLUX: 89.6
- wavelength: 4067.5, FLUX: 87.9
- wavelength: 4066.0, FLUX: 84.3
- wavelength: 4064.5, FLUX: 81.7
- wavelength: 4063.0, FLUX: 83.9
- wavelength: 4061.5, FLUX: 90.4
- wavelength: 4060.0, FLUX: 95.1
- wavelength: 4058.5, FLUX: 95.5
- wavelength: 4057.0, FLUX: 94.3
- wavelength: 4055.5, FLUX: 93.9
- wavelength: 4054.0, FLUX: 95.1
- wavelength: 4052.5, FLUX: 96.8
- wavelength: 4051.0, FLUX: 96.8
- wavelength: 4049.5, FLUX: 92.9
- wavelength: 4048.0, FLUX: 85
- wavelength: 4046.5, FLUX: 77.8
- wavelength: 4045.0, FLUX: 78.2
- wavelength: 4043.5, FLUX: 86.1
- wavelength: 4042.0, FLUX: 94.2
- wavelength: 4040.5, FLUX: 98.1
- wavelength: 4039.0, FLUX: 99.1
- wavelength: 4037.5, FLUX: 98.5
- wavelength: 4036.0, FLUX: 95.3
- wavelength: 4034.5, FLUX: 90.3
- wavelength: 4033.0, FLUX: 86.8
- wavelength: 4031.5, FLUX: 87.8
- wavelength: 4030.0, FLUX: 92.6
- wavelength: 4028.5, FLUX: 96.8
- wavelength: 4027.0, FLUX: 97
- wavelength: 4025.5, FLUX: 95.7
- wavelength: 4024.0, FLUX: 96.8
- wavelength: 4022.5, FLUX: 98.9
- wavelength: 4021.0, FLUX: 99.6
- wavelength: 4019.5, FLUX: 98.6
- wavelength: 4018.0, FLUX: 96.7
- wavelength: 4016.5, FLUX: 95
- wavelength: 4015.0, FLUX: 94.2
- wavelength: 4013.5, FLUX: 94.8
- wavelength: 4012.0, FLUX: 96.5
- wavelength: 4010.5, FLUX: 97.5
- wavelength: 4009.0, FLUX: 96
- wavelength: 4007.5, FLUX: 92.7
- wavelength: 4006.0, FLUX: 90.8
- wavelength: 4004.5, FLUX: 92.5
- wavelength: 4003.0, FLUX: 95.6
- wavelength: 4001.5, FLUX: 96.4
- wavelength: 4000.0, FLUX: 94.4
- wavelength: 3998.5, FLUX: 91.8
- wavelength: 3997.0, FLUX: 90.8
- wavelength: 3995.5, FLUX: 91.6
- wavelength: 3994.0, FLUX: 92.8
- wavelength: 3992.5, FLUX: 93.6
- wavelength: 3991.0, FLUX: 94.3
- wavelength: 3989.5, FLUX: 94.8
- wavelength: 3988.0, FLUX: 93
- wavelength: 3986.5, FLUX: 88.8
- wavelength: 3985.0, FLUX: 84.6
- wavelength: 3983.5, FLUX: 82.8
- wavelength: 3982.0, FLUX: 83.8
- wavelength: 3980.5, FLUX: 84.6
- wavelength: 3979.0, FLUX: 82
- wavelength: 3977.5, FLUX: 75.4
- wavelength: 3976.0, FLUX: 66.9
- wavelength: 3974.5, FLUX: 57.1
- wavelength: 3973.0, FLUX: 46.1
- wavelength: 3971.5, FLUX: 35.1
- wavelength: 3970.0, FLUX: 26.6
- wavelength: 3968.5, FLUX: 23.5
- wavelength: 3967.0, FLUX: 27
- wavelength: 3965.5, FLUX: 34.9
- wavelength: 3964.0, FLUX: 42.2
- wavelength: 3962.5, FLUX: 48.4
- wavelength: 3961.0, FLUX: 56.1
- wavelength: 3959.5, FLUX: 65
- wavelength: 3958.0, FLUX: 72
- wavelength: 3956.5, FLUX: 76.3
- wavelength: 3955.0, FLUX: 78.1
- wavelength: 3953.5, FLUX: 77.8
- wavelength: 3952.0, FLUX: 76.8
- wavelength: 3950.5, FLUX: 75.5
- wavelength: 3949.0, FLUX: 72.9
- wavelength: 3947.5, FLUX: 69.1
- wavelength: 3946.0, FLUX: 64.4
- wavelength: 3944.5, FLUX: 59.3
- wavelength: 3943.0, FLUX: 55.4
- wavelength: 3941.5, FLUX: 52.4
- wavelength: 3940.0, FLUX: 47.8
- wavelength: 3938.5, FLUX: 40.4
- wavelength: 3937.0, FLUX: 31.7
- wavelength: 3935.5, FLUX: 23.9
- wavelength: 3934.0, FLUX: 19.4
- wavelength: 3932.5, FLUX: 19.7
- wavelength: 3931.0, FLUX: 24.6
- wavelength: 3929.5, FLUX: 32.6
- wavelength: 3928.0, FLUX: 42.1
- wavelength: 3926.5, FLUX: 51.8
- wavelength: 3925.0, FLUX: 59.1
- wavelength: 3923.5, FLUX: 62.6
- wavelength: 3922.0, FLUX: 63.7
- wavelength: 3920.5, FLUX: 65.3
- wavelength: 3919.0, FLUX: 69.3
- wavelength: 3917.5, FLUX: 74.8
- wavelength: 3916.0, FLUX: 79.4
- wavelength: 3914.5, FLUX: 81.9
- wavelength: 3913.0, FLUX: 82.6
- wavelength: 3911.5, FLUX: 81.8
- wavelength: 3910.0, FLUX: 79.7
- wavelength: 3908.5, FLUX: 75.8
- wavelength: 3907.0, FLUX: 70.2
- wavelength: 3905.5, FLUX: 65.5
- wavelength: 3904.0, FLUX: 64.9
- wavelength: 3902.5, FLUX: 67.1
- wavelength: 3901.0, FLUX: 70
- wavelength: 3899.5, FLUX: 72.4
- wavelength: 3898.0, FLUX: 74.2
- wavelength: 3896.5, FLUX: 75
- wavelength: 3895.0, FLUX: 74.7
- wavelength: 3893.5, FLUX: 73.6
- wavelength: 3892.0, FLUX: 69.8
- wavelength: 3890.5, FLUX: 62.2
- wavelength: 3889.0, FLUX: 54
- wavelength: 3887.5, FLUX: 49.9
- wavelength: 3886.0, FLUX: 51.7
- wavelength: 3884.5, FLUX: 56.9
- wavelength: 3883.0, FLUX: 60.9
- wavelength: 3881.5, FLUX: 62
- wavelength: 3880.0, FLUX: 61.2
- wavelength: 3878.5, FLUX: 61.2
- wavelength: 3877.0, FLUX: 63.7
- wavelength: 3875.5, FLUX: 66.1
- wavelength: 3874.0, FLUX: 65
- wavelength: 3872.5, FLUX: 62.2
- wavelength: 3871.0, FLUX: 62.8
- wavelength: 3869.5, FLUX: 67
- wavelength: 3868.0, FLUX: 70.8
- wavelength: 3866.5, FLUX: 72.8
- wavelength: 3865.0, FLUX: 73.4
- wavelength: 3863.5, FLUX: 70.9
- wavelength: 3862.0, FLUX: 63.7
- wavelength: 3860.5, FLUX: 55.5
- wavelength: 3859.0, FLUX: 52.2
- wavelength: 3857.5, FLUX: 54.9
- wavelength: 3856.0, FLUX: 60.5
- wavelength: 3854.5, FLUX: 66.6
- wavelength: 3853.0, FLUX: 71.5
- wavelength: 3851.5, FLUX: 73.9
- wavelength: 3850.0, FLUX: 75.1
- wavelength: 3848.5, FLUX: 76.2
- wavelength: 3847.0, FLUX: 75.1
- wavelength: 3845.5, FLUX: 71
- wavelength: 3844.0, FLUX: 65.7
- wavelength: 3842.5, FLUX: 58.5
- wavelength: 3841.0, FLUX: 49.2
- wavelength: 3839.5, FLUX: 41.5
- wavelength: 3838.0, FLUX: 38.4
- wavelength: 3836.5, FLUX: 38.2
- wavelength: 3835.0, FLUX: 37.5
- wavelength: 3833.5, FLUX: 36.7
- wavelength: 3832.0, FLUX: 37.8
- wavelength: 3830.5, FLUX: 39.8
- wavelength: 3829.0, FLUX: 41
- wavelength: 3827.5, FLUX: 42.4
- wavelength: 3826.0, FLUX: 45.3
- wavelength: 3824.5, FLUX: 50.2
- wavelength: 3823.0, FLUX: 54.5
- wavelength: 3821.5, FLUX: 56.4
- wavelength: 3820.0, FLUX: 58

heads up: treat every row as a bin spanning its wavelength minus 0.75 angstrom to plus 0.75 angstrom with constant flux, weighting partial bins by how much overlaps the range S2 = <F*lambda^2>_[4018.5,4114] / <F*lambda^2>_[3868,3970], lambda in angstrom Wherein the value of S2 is 1.67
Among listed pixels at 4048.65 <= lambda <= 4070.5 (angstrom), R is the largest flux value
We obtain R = 96.8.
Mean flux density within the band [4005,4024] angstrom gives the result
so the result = 95.9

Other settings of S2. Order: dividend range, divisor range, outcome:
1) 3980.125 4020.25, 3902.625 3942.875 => 1.71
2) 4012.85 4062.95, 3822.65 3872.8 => 1.79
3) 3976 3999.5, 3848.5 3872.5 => 1.41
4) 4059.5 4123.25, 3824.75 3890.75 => 1.80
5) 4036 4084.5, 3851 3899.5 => 1.55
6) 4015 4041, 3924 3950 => 2.19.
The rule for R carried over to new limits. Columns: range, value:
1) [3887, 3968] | 82.6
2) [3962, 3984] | 84.6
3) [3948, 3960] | 78.1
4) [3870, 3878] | 66.1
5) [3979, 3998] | 94.8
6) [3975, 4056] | 99.6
